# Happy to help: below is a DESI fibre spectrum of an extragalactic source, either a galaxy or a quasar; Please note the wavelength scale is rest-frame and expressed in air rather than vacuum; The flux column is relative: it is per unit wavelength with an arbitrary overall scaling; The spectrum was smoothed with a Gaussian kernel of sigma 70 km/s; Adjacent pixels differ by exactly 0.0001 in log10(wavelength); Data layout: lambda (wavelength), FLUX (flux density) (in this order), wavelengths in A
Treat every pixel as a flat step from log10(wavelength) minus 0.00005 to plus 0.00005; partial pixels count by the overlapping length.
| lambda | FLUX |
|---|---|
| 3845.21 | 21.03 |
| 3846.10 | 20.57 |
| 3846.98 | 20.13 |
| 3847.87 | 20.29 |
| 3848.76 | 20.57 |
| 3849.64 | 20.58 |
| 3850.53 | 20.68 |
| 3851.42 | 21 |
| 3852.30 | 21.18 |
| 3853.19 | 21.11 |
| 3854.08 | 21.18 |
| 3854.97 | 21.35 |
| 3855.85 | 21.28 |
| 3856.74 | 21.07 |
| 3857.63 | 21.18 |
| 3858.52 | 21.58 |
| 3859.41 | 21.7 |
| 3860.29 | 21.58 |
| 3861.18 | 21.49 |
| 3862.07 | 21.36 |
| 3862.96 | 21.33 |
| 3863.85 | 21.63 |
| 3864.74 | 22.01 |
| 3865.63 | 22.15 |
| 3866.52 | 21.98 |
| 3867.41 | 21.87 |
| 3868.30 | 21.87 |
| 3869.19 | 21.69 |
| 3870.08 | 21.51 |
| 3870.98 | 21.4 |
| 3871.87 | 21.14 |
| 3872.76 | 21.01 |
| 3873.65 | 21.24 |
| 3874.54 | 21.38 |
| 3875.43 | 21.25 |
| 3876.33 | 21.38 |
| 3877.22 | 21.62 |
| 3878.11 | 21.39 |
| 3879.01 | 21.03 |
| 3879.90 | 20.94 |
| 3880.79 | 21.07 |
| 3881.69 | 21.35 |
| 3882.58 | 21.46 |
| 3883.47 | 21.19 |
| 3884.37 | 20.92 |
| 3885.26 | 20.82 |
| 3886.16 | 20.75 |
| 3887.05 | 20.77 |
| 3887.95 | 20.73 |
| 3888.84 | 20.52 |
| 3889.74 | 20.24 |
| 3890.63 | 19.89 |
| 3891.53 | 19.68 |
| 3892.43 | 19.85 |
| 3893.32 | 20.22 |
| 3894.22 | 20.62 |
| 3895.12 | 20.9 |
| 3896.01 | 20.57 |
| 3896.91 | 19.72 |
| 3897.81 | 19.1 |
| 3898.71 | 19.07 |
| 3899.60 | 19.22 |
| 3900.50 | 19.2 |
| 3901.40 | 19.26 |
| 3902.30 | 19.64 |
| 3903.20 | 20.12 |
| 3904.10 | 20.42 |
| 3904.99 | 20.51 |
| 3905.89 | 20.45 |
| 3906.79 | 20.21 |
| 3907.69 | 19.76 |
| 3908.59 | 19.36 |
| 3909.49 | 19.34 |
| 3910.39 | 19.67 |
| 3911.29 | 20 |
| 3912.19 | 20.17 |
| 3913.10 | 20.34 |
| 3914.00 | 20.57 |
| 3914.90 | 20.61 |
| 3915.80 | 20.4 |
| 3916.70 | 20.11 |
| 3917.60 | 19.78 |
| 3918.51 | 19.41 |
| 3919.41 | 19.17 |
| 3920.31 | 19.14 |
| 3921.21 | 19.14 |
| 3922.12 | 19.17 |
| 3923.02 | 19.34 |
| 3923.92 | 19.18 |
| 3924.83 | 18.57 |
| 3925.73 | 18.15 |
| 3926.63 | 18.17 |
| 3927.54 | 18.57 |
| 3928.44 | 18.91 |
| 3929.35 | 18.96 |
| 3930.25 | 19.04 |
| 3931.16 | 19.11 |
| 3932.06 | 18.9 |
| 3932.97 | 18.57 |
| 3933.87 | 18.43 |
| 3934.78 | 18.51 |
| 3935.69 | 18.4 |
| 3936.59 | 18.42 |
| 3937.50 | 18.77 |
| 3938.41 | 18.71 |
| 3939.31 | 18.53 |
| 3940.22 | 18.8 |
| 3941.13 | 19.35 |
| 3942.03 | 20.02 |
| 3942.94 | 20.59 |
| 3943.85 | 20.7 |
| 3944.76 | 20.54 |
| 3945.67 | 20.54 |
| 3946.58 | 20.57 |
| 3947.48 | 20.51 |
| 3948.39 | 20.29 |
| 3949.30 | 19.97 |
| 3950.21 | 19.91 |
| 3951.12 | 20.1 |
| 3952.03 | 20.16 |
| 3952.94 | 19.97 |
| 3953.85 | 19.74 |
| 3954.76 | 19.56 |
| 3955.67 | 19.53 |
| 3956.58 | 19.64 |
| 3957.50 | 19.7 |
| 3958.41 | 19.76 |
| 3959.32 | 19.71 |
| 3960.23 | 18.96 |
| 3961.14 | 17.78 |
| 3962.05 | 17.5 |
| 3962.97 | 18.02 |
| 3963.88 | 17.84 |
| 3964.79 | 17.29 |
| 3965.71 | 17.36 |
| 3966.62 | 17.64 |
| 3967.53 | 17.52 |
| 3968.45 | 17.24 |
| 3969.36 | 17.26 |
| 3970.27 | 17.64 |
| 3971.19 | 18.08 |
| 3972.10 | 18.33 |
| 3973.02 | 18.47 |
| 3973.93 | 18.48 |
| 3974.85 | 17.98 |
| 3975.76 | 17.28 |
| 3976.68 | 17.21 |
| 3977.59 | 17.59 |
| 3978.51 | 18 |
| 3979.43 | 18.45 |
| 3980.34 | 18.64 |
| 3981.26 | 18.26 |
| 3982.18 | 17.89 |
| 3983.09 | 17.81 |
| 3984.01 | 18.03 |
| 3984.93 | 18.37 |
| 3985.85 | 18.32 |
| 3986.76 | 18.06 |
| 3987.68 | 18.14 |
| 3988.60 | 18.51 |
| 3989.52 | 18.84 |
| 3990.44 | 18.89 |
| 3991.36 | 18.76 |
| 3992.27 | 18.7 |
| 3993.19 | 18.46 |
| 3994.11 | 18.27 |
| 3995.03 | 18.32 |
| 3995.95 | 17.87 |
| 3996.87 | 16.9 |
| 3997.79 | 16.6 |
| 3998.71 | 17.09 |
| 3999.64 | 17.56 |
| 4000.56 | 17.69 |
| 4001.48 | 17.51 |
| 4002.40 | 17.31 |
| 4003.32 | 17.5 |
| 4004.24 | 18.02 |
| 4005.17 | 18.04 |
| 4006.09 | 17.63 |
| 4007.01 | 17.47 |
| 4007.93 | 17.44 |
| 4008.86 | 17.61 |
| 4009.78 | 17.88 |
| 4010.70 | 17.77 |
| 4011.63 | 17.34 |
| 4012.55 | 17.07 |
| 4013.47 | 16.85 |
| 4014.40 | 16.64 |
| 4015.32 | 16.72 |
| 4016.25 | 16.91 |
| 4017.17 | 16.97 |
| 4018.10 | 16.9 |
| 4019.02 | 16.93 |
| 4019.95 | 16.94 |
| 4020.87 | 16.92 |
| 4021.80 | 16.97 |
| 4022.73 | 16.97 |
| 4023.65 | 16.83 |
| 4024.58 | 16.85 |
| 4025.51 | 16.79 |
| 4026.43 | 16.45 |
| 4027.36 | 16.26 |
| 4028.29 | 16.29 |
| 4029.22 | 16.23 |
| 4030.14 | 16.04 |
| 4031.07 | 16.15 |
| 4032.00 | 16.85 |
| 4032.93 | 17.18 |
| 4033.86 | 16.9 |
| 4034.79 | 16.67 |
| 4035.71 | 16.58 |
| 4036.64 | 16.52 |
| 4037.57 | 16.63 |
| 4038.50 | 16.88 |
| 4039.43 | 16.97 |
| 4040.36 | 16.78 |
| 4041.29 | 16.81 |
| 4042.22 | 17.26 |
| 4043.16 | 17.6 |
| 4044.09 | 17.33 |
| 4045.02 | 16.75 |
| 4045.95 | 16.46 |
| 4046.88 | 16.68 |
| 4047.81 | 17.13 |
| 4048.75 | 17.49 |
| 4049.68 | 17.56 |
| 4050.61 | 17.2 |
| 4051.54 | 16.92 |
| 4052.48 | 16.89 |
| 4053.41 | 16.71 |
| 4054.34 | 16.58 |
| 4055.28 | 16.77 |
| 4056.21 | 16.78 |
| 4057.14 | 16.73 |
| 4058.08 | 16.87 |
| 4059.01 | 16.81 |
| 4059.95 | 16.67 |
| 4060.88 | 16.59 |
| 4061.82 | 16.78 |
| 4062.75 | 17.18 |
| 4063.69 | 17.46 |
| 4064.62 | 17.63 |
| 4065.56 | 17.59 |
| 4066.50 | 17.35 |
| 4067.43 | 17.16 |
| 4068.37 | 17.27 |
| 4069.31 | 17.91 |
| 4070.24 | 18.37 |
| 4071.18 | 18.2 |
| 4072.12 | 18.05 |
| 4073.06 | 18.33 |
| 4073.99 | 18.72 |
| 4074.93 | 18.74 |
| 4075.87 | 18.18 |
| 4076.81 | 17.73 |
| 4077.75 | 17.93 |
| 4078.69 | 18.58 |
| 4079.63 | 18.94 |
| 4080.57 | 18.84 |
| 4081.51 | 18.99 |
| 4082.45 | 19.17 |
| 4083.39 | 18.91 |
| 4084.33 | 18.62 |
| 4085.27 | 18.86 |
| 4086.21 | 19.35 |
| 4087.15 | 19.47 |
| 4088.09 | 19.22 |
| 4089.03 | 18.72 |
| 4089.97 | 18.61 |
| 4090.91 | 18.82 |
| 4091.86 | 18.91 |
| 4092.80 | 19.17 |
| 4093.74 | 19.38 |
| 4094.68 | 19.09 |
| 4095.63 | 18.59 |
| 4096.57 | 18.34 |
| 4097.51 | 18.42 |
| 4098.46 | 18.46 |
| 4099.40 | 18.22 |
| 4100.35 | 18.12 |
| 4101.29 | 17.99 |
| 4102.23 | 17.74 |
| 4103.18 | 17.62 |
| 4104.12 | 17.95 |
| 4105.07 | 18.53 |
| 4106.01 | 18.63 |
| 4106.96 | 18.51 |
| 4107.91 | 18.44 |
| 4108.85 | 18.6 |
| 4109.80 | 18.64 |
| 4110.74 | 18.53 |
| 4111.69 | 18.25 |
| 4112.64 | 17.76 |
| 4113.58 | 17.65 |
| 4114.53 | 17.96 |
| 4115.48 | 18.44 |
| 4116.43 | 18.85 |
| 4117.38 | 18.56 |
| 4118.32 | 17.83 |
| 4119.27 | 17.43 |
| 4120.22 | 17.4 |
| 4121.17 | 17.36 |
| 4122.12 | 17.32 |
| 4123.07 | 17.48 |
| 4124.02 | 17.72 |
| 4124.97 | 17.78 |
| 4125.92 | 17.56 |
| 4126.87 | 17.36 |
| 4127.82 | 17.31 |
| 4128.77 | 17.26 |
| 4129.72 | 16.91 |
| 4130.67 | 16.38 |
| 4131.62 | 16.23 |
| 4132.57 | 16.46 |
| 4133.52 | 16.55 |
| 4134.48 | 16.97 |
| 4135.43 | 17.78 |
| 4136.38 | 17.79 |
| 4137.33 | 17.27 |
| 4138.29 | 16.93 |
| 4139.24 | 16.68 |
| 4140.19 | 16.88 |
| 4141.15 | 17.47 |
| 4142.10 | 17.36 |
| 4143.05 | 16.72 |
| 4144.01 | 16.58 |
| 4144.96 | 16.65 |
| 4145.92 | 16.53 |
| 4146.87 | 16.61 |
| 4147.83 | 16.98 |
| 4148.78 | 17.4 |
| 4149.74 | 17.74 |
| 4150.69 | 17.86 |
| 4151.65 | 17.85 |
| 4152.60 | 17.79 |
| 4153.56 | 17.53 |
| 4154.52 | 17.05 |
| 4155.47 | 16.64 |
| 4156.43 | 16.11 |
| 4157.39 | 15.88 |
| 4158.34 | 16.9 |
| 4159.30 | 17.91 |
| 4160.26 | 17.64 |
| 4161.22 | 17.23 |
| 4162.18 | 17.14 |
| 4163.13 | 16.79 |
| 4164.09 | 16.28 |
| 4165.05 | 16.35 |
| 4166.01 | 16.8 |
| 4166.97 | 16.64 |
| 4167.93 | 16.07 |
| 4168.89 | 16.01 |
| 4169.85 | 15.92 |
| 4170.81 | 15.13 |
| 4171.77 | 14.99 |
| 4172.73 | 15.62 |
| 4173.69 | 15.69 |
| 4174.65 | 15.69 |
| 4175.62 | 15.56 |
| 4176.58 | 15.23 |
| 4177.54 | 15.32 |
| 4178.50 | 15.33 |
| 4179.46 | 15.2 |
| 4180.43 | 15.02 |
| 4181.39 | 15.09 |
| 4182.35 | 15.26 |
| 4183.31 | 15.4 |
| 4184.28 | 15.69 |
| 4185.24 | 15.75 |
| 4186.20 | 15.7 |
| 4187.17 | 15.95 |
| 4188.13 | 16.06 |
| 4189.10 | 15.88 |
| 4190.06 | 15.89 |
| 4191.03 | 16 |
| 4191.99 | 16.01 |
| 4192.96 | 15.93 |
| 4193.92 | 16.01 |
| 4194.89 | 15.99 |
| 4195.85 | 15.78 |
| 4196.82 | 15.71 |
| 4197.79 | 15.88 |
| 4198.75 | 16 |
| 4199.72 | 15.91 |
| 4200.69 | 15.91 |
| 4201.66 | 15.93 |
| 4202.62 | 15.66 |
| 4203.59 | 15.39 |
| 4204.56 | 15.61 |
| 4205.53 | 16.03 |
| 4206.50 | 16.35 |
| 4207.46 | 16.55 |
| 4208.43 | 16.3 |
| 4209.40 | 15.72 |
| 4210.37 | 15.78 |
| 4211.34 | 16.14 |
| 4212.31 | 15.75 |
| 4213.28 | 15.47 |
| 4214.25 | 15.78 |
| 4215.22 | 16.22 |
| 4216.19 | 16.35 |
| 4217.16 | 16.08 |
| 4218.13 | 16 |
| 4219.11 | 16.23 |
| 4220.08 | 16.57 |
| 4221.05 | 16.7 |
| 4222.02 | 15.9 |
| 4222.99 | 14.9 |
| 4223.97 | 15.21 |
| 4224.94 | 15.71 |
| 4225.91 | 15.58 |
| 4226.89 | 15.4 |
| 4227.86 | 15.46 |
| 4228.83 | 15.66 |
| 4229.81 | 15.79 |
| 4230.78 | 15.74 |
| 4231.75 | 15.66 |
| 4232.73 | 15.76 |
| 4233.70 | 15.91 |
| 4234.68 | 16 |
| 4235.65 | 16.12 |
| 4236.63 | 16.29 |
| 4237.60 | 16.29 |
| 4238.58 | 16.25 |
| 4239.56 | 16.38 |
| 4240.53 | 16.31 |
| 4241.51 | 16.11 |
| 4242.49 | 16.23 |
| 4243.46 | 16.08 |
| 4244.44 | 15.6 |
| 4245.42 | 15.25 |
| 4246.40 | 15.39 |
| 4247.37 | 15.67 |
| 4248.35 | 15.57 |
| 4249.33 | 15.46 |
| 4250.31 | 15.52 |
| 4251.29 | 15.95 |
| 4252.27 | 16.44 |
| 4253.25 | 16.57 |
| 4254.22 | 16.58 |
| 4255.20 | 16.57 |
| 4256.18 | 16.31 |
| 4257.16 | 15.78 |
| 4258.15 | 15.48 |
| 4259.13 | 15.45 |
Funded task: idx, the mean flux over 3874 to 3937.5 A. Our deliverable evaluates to 19.9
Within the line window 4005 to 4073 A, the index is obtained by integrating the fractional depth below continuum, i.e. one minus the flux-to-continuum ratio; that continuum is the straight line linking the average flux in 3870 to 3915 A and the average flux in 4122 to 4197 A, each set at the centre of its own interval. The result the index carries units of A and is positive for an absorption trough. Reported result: 4.6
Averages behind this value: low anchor 20.4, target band 17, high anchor 16.5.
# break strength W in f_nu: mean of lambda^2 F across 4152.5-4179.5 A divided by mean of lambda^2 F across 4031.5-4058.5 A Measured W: 1.02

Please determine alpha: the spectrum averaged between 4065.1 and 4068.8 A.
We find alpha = 17.3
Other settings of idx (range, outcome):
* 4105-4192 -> 16.9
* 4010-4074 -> 17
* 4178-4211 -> 15.8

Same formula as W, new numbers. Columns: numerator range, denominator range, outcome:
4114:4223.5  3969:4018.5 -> 1.01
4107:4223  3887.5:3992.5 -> 0.97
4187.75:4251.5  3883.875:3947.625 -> 0.94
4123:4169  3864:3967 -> 0.96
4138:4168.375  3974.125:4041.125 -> 1.05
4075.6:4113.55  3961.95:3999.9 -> 1.09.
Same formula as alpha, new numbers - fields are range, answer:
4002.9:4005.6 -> 17.8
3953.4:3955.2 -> 19.7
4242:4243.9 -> 16.2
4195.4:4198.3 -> 15.8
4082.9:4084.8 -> 18.8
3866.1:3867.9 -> 21.9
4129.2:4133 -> 16.5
